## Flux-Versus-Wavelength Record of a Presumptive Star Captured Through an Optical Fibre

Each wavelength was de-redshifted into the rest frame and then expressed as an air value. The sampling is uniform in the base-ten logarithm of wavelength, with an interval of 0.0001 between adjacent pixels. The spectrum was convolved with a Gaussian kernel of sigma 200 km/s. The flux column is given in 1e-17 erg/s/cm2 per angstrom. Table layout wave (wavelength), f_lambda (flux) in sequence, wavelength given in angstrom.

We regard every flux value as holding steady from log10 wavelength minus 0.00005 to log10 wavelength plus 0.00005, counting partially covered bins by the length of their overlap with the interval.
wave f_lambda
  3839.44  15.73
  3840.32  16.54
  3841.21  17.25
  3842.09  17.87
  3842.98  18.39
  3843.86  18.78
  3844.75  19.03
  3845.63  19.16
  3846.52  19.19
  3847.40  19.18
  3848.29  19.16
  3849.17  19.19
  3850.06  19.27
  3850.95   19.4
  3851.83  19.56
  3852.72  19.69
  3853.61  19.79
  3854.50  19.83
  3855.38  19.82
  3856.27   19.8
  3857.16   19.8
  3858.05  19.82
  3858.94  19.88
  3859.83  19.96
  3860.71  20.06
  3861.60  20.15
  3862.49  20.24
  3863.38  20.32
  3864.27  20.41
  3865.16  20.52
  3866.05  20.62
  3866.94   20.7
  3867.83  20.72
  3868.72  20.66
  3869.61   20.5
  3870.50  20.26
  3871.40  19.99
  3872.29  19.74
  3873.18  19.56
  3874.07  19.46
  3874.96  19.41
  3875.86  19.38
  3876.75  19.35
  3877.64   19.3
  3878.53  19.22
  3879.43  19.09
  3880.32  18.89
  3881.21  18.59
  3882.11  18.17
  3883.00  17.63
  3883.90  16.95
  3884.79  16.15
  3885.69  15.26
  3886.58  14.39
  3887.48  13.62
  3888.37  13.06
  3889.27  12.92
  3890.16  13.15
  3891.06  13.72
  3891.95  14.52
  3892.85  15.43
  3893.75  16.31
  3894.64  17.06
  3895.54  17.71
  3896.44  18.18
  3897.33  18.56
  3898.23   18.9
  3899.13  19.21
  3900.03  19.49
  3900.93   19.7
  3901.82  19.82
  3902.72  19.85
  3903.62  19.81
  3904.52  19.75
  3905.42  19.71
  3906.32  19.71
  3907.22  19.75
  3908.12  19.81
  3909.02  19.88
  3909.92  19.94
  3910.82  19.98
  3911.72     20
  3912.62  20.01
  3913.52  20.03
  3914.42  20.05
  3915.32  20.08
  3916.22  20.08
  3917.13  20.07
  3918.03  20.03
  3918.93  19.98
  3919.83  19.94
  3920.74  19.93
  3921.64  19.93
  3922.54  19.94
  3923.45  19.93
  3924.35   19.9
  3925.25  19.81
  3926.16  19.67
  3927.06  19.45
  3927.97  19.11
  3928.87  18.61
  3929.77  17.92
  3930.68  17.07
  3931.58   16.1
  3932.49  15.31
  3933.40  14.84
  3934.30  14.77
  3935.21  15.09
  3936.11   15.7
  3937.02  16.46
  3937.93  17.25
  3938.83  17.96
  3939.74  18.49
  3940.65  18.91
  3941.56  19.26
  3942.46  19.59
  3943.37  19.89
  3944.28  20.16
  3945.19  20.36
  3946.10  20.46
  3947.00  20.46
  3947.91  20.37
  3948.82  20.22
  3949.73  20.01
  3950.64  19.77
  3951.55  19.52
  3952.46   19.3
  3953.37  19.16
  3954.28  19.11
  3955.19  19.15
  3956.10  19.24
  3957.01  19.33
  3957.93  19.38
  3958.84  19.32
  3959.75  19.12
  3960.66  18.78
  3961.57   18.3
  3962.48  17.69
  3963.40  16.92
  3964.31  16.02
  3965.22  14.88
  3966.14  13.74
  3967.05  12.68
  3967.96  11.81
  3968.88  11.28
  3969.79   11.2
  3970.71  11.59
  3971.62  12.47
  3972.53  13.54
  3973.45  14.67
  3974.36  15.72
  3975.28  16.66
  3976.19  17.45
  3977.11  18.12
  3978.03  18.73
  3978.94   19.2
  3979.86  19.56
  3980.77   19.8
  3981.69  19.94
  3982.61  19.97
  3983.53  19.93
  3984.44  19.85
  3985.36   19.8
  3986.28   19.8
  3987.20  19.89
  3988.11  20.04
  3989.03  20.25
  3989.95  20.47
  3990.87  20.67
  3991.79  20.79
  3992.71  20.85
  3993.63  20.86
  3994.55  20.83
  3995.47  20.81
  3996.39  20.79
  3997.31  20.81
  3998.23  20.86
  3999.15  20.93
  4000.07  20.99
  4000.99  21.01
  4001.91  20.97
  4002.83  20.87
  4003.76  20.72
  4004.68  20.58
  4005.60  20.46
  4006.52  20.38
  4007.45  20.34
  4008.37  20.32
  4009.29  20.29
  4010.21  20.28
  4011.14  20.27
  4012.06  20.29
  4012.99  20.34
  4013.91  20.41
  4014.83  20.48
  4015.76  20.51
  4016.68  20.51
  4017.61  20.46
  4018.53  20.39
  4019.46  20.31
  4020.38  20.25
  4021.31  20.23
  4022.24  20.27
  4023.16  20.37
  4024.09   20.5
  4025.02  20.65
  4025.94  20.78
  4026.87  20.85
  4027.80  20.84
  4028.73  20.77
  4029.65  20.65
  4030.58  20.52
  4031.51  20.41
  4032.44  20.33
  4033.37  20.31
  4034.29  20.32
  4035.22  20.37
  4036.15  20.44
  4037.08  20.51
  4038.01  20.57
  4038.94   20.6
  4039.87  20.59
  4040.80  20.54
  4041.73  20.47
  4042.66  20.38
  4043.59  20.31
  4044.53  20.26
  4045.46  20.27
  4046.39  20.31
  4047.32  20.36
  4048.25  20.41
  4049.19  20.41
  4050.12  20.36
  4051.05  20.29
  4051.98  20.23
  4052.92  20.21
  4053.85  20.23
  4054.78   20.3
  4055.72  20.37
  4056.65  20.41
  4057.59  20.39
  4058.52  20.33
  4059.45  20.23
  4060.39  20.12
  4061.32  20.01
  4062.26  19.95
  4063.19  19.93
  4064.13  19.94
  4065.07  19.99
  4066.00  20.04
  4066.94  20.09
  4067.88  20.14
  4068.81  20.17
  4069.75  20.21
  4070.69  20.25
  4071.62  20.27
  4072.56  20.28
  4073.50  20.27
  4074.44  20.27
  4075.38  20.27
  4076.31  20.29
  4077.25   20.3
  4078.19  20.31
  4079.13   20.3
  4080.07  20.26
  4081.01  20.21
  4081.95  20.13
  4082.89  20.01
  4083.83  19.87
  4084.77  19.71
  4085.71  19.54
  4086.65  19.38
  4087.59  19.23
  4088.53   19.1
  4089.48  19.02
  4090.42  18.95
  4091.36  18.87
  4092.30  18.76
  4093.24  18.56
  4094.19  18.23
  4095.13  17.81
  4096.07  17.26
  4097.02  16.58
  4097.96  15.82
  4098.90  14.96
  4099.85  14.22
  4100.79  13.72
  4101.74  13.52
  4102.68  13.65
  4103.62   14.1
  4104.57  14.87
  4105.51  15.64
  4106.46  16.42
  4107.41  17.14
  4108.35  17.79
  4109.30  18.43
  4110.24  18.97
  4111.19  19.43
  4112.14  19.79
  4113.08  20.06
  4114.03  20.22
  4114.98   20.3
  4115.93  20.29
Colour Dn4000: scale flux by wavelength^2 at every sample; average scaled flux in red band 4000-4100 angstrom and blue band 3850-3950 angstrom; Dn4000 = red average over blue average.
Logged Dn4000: 1.15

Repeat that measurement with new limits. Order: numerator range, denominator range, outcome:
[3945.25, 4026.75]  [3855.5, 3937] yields 1.07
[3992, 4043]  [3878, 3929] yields 1.18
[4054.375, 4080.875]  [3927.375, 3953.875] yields 1.17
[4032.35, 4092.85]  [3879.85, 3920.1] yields 1.20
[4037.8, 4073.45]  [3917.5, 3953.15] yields 1.15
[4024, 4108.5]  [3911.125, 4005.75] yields 1.09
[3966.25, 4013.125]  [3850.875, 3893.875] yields 1.08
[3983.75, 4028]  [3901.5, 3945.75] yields 1.13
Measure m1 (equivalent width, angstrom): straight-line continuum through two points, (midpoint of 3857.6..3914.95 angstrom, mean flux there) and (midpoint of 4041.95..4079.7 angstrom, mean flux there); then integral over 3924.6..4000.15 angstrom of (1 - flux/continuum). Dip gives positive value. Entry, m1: 4.31 angstrom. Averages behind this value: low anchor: 18.7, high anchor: 20.2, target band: 18.3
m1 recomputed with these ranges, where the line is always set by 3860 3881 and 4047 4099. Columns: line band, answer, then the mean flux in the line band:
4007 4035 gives -1.0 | 20.4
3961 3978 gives 4.3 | 14.8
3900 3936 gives 1.4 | 19.1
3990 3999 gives -0.5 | 20.8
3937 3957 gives 0.5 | 19.4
